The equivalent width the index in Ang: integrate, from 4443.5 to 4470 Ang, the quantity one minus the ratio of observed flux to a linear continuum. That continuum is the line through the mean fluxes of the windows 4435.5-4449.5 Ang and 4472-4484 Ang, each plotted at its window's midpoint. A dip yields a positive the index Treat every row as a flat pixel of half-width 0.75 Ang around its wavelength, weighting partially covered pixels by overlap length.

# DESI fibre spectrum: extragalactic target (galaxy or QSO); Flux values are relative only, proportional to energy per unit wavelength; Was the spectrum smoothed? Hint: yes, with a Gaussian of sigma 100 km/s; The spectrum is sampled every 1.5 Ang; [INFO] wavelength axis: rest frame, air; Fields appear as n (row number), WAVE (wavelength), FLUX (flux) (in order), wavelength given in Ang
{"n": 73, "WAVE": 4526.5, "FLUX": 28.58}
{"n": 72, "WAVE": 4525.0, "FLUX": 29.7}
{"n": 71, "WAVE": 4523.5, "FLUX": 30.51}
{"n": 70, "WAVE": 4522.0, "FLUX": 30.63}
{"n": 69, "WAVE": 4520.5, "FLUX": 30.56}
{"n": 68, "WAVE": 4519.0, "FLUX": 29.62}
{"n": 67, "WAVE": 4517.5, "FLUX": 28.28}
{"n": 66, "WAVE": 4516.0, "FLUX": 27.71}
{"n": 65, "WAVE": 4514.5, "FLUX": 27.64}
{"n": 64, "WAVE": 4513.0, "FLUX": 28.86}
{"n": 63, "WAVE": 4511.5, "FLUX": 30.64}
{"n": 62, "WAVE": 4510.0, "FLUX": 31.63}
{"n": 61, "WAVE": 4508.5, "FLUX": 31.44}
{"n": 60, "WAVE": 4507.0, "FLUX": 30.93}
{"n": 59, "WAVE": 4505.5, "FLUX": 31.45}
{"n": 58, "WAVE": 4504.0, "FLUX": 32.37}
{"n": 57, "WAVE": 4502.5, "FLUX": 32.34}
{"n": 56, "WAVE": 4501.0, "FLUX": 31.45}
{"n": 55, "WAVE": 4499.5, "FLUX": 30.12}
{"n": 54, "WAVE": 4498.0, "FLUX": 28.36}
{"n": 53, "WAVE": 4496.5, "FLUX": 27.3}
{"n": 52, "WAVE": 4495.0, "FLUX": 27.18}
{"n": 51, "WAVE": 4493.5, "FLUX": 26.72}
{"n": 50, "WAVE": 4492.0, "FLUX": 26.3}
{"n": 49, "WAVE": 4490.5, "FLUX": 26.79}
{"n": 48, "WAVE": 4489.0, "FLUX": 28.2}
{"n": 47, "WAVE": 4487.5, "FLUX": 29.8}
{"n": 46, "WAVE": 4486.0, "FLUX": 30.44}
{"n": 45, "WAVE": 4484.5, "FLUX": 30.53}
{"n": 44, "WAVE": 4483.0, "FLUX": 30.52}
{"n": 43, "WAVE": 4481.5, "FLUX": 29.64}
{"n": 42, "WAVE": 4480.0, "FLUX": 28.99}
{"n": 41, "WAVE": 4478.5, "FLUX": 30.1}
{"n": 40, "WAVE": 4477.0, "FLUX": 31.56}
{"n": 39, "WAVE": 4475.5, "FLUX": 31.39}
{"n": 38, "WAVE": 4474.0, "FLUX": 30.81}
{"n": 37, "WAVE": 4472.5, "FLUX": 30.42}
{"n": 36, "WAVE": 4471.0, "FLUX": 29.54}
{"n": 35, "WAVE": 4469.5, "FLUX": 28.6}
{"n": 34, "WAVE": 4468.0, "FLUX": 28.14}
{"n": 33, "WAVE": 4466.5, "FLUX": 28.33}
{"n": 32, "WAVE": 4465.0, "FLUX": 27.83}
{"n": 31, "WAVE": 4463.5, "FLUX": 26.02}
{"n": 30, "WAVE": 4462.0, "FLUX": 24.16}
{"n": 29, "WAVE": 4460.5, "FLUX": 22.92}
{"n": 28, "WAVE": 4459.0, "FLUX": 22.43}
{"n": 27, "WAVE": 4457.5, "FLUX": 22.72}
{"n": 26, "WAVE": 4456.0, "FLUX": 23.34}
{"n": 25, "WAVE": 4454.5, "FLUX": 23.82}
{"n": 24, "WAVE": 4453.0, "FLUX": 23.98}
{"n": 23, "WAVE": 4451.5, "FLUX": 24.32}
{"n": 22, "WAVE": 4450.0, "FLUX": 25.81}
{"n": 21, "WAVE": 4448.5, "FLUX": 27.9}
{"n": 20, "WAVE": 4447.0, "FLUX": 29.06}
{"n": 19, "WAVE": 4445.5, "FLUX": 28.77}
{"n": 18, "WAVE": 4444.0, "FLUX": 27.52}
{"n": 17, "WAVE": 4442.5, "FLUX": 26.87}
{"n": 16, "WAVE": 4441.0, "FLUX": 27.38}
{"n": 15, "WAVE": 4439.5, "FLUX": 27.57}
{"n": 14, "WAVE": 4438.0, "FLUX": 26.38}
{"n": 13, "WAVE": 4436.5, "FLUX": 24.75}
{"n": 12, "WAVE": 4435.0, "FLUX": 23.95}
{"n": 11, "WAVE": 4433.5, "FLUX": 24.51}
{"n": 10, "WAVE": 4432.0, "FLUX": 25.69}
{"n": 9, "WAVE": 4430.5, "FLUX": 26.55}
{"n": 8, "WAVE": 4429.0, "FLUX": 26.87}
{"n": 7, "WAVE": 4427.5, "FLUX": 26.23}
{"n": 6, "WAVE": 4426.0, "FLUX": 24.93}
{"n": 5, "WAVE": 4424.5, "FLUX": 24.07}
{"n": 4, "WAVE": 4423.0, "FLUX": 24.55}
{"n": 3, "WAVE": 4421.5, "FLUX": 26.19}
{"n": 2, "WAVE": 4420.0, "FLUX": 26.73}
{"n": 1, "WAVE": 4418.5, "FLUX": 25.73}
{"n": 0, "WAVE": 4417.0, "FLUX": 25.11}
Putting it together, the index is 2.5 Ang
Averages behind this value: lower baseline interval 27.3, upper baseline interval 30.4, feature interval 25.8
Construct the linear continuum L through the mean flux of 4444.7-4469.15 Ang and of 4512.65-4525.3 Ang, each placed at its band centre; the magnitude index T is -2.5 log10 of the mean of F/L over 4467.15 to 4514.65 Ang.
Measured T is -0.079 mag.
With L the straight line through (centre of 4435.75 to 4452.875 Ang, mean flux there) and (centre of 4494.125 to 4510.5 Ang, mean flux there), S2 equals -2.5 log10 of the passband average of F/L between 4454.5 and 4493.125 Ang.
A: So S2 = 0.03 mag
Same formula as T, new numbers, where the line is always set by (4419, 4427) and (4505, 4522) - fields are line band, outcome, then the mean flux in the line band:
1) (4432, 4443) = 0.01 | 25.9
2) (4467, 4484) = -0.07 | 30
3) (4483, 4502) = 0.00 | 28.7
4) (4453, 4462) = 0.17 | 23.2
